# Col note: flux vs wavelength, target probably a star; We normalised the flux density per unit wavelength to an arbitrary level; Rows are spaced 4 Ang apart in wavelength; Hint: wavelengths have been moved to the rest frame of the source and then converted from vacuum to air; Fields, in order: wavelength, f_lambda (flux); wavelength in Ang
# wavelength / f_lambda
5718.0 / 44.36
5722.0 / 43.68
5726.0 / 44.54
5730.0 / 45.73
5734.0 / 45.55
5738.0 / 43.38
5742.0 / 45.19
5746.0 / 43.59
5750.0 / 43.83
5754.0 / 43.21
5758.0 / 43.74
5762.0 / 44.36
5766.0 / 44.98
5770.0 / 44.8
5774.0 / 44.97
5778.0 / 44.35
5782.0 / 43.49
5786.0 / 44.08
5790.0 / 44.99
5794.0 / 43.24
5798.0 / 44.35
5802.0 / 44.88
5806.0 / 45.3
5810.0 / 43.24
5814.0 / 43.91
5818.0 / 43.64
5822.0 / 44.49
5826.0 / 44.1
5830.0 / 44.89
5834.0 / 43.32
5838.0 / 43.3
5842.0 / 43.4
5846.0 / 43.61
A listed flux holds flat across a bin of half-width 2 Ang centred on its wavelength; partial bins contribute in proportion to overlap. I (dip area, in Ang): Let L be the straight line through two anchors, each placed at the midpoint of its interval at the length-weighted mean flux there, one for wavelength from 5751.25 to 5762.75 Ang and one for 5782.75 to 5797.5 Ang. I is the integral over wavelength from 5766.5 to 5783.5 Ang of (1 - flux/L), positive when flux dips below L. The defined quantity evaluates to -0.2 Ang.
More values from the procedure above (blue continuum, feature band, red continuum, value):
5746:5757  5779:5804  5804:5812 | -0.1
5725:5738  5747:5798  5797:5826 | 0.5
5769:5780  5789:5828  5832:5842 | -0.2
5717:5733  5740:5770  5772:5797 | 0.2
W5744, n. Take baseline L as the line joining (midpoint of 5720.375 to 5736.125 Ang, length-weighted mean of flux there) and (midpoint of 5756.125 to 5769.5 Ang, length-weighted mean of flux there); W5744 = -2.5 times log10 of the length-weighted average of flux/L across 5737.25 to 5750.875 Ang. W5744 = 0.01 mag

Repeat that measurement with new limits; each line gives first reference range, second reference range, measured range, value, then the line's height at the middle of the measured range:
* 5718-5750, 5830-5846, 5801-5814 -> -0.013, 43.8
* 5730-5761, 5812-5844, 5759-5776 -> -0.015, 44.1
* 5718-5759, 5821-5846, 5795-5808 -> -0.018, 44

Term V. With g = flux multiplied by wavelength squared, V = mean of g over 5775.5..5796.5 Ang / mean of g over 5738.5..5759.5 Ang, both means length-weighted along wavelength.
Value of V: 1.02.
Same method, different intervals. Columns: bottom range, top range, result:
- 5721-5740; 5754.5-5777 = 1.01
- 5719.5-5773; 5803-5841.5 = 1.02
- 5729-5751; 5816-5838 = 1.02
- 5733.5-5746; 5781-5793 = 1.01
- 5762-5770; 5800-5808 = 1.02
